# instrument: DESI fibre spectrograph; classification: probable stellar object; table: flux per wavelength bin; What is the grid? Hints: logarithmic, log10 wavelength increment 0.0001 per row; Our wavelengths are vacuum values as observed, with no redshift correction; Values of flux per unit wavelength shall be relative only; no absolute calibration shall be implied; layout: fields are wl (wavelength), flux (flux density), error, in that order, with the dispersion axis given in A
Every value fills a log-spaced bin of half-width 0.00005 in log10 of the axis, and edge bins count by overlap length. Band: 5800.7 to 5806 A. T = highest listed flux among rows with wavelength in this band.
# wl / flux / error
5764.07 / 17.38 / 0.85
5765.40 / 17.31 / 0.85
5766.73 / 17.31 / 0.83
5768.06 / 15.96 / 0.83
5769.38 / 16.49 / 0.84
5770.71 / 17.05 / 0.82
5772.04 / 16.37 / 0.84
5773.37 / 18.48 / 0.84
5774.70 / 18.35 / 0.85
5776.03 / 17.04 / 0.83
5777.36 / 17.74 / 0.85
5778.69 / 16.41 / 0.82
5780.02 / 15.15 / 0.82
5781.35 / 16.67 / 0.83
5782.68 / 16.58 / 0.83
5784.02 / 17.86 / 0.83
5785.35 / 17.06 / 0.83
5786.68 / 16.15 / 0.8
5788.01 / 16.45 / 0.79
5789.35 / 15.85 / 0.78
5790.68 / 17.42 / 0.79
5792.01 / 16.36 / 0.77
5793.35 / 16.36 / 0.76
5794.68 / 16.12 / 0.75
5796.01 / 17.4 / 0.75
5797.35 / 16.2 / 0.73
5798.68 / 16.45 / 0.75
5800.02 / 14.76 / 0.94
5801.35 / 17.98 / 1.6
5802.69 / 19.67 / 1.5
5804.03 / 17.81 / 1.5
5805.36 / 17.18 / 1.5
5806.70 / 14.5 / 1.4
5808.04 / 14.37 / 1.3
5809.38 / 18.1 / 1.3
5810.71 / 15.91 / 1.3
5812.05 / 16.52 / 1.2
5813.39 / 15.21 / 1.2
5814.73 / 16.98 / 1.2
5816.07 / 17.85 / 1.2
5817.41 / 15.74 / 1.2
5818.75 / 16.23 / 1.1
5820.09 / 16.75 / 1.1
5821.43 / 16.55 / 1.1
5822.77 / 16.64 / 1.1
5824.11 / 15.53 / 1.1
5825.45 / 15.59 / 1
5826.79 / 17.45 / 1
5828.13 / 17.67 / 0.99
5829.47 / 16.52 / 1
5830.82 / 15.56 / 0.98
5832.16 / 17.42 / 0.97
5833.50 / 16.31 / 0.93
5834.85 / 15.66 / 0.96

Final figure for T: 19.67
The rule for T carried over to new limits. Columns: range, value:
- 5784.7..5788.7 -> 17.06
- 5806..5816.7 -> 18.1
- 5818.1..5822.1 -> 16.75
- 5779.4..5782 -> 16.67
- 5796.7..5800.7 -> 16.45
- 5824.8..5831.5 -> 17.67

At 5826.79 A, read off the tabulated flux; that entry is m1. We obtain 17.45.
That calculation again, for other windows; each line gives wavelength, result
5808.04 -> 14.37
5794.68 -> 16.12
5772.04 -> 16.37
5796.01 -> 17.4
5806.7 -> 14.5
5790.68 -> 17.42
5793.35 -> 16.36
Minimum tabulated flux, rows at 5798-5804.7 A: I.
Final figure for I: 14.76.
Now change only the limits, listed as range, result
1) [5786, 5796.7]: 15.85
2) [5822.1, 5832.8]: 15.53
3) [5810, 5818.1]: 15.21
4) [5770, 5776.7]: 16.37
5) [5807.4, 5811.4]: 14.37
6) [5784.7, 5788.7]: 16.15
